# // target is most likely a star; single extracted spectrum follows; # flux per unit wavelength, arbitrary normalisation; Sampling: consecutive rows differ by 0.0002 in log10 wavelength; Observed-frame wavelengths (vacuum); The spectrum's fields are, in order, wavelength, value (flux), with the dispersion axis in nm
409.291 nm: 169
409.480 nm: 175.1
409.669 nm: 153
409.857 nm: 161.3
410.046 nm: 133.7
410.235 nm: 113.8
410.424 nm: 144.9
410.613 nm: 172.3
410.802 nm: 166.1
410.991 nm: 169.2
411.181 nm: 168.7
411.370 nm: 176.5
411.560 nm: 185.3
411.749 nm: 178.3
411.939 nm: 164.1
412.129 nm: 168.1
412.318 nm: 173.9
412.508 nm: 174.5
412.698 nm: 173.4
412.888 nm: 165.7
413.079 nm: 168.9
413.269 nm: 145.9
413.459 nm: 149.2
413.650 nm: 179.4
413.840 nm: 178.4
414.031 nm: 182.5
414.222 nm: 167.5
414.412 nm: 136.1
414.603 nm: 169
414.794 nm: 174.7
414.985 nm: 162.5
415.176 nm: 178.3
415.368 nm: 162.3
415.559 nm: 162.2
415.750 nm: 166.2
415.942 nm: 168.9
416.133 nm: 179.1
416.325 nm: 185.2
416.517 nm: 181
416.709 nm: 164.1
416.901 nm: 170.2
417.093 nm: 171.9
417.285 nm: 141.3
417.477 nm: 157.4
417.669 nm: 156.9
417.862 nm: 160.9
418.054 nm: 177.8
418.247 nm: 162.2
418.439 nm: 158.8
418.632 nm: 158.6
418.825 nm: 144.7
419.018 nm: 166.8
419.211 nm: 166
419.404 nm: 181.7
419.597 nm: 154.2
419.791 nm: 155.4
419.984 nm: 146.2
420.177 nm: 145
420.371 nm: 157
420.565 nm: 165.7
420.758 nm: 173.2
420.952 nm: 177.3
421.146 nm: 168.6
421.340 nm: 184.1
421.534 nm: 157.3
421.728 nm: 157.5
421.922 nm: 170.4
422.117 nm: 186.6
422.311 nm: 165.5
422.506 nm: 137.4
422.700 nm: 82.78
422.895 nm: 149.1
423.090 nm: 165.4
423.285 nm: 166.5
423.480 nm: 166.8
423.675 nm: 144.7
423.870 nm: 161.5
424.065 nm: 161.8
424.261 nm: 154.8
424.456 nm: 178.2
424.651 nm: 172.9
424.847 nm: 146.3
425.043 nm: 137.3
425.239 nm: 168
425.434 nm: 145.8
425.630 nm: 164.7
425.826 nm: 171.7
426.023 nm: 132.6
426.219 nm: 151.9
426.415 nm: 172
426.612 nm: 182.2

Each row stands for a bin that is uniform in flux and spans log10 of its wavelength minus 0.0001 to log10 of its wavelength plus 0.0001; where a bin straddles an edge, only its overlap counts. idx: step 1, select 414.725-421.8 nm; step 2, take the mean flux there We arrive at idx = 165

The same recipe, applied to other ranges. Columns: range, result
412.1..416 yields 167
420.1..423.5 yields 160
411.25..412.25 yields 174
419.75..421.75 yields 163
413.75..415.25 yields 168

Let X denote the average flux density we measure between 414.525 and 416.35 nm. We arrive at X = 170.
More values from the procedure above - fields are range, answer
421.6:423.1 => 151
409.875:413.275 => 164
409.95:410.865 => 145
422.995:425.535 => 159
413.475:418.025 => 167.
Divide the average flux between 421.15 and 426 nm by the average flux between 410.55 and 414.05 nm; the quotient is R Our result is 0.93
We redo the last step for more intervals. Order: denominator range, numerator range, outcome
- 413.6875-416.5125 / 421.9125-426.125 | 0.91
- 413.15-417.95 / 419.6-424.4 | 0.95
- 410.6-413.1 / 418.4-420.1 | 0.93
